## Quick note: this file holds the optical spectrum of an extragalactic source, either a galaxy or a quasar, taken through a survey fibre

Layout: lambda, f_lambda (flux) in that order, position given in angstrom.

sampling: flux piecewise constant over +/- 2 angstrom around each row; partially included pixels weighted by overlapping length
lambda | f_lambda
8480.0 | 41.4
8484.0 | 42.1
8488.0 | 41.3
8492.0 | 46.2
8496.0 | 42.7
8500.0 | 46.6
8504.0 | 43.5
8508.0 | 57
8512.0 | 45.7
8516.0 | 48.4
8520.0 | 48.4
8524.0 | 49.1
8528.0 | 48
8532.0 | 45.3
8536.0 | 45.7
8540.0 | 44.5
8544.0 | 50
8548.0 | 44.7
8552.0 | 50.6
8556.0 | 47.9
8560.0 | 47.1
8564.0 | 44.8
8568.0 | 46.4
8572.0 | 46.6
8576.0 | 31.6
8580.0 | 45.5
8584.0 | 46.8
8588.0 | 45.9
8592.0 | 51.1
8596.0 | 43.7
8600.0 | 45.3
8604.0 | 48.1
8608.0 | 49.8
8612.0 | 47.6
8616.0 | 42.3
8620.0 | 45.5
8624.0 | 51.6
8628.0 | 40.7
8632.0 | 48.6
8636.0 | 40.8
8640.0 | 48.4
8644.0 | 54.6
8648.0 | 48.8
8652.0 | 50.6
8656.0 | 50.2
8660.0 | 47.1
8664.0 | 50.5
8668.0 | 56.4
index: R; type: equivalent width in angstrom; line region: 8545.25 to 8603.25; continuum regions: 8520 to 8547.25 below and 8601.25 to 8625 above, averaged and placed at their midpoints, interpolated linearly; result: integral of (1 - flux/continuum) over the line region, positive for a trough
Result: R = 1.8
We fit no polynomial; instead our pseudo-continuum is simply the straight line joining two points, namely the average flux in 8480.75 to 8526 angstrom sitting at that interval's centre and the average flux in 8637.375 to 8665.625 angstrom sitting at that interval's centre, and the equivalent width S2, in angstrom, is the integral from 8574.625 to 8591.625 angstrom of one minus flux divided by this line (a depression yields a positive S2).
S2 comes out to 1.6 angstrom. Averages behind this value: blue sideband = 46.3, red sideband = 49.8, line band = 43.7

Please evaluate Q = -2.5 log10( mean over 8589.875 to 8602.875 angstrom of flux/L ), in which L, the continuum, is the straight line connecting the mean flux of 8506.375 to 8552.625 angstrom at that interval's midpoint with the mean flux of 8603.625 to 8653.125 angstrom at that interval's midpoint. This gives 0.02 mag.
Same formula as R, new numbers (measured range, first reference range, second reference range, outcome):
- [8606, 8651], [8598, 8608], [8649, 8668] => 1.3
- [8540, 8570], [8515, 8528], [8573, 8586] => -1.7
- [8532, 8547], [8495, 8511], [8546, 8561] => 0.4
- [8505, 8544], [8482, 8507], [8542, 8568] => -1.9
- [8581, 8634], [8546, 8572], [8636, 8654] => 1.9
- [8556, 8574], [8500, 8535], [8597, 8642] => 0.3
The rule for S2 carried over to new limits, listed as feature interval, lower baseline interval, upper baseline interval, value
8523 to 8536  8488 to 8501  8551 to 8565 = -0.3 angstrom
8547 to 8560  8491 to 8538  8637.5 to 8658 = 0.1 angstrom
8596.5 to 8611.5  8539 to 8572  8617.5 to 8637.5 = -0.4 angstrom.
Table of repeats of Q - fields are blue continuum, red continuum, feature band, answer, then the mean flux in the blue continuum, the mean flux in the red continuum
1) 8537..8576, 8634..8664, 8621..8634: 0.030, 46.1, 48.8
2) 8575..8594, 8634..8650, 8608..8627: 0.000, 44.8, 48.2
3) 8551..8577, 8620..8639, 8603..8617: -0.040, 45.3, 45.6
